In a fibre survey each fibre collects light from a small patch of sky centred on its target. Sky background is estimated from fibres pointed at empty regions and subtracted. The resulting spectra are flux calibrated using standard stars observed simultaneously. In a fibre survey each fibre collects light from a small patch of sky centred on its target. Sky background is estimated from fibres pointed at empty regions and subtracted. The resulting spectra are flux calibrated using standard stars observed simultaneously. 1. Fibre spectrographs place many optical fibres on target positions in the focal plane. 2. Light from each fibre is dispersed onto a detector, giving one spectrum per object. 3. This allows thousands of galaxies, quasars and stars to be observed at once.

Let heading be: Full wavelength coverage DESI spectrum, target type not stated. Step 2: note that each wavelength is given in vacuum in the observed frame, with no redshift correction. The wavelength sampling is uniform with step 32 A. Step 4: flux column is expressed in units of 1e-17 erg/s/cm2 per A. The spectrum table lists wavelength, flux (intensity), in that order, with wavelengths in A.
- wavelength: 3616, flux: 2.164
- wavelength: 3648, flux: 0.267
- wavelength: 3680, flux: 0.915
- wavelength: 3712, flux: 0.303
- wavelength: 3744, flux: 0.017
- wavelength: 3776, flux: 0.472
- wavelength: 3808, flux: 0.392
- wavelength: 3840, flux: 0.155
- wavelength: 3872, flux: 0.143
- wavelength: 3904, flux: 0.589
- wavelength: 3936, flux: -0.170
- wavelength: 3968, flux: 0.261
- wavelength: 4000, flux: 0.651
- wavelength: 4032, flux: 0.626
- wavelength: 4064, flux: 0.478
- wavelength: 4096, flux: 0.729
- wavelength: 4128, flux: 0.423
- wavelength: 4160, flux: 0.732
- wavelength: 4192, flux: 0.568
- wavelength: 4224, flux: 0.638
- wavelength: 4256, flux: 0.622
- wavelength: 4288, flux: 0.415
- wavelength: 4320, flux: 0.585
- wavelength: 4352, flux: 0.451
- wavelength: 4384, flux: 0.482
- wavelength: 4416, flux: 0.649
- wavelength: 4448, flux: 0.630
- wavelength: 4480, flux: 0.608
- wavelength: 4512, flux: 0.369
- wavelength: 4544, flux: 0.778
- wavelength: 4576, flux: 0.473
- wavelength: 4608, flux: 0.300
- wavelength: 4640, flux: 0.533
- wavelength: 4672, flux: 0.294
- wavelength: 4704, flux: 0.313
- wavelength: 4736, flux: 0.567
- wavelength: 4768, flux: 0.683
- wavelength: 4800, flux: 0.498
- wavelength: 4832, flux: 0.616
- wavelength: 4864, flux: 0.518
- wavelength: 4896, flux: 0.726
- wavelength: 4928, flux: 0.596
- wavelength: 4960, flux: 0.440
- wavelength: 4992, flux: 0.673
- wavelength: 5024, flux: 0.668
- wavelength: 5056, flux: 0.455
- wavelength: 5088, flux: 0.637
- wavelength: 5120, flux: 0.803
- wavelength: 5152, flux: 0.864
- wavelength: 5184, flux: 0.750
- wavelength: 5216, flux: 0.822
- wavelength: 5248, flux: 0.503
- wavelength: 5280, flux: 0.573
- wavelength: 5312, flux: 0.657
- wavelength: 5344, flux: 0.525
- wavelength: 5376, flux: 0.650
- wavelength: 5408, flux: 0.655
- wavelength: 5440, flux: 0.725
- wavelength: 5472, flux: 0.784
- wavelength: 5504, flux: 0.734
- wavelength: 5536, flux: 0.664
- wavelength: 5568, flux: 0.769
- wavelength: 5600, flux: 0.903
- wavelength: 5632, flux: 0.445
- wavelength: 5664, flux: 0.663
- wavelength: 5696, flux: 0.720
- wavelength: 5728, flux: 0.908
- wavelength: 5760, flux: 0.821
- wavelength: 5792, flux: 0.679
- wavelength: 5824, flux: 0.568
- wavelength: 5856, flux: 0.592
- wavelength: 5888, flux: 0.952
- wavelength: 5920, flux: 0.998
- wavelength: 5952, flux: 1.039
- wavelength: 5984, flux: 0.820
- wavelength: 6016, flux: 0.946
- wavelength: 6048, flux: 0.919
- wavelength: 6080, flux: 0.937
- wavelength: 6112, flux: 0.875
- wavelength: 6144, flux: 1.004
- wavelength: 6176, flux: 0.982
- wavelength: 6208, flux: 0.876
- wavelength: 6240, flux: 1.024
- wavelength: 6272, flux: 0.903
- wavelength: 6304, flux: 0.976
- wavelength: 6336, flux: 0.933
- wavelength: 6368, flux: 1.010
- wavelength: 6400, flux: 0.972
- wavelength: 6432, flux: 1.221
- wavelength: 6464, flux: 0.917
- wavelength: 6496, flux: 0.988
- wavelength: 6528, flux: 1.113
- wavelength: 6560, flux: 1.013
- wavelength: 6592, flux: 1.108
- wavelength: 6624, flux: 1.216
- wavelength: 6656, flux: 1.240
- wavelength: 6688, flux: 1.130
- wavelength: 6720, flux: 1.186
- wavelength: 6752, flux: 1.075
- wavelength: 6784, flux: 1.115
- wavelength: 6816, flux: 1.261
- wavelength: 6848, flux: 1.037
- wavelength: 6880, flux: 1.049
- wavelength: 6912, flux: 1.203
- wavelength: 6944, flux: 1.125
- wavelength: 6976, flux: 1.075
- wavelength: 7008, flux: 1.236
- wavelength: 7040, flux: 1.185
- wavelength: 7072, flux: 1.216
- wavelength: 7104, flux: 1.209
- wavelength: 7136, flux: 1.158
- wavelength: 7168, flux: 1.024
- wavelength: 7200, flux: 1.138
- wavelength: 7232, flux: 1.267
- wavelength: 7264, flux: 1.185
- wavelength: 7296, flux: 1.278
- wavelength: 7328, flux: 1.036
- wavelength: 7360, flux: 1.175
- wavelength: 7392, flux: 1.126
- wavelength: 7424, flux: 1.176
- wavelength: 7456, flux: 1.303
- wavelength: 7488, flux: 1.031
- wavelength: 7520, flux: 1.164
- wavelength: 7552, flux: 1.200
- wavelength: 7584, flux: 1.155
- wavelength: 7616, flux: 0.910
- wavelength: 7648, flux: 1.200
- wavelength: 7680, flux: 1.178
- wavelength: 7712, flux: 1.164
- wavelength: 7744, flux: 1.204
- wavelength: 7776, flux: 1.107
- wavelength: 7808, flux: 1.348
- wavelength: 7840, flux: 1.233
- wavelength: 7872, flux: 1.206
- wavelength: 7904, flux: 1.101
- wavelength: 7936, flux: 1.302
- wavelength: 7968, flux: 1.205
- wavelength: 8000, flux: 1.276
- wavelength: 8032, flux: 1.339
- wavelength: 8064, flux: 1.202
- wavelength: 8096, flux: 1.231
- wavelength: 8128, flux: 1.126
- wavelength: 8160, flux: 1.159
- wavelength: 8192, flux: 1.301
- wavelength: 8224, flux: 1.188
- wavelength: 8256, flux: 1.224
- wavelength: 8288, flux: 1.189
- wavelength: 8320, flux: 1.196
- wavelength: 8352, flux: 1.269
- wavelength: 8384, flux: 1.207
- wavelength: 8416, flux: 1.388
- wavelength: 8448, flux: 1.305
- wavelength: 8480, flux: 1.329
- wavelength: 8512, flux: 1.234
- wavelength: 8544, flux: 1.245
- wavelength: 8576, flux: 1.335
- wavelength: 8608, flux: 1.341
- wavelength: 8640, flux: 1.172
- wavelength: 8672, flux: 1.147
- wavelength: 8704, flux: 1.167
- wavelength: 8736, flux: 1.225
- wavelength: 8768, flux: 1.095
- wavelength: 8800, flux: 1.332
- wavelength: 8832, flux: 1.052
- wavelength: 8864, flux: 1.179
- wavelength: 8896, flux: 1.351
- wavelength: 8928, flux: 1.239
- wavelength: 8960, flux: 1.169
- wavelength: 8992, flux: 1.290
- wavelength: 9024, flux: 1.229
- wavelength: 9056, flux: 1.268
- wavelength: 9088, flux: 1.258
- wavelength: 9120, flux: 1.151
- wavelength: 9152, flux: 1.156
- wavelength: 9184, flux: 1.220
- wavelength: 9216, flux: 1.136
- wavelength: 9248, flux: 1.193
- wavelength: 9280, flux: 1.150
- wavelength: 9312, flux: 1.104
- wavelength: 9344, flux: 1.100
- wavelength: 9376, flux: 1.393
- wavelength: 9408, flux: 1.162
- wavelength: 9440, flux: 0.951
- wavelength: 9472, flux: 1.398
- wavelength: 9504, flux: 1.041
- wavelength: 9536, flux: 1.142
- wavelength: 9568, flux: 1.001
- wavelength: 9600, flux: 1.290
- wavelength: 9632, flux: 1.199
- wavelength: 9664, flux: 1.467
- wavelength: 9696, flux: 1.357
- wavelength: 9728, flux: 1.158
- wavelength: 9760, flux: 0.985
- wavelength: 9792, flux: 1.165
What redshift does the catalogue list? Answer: 0.473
